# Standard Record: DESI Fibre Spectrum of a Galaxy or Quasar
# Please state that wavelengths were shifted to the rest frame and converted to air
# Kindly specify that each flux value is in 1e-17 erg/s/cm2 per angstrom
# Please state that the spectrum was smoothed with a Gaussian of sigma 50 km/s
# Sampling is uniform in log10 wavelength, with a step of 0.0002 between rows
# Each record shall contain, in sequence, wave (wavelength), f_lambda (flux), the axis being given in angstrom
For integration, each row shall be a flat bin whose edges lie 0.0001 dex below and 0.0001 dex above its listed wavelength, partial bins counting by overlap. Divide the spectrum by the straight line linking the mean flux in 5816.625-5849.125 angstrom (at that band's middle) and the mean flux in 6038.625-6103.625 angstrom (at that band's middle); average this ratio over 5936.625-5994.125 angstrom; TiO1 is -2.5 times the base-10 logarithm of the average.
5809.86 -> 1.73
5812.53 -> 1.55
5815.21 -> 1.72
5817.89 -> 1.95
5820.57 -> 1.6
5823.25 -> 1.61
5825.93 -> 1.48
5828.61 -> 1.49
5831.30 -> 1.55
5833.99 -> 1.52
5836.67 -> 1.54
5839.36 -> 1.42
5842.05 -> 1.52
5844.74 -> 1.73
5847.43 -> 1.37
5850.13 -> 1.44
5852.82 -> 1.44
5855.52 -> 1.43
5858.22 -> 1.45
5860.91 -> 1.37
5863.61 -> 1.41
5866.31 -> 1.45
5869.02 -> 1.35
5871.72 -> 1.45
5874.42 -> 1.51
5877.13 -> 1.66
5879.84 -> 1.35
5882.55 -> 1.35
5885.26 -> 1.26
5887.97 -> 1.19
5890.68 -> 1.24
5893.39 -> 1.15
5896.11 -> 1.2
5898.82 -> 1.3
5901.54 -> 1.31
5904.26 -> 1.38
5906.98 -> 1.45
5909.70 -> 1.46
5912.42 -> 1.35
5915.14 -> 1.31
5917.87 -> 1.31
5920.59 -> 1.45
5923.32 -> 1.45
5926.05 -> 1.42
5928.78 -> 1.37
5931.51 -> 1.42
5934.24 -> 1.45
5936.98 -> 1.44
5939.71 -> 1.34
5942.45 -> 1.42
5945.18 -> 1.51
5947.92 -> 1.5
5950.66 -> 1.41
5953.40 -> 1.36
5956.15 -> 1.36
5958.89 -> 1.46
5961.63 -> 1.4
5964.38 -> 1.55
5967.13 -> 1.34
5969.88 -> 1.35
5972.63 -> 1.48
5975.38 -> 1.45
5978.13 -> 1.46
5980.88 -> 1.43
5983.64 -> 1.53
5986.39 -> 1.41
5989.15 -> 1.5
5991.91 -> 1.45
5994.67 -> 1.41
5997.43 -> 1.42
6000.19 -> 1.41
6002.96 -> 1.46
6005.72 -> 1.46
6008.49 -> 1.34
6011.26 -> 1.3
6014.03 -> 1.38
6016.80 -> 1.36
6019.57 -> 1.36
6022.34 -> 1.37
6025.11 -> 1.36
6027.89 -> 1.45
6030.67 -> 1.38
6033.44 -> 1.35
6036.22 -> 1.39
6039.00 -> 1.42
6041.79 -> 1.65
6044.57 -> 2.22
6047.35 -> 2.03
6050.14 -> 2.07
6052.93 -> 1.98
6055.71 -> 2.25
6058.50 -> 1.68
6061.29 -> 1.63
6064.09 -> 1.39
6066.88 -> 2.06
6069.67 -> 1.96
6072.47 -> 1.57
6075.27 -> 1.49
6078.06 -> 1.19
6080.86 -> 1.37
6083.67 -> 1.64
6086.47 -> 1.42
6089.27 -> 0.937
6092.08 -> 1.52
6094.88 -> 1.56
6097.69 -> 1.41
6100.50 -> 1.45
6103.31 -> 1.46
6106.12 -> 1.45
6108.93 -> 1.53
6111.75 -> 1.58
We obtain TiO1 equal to 0.124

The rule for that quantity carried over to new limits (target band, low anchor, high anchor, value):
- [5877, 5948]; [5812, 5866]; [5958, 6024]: 0.084 mag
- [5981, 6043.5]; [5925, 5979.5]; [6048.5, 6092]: 0.083 mag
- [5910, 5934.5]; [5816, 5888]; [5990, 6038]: 0.039 mag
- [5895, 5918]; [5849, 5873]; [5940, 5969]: 0.062 mag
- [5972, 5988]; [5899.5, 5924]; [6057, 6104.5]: -0.019 mag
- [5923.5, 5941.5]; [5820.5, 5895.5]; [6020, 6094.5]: 0.066 mag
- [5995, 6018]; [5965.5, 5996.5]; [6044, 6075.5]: 0.134 mag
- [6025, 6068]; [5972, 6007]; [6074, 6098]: -0.208 mag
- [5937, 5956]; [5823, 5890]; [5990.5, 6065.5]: 0.062 mag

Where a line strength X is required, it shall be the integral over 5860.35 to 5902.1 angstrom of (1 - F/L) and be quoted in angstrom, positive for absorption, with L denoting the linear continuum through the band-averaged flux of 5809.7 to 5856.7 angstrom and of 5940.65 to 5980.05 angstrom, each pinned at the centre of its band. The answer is 4.5 angstrom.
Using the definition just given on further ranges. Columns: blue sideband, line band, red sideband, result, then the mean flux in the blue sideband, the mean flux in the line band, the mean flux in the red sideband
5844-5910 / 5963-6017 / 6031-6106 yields 3.28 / 1.38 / 1.43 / 1.61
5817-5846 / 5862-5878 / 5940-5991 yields 0.75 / 1.58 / 1.46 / 1.44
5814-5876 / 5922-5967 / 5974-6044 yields 1.10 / 1.51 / 1.43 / 1.43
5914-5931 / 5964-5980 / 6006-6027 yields -0.67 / 1.39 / 1.43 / 1.36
